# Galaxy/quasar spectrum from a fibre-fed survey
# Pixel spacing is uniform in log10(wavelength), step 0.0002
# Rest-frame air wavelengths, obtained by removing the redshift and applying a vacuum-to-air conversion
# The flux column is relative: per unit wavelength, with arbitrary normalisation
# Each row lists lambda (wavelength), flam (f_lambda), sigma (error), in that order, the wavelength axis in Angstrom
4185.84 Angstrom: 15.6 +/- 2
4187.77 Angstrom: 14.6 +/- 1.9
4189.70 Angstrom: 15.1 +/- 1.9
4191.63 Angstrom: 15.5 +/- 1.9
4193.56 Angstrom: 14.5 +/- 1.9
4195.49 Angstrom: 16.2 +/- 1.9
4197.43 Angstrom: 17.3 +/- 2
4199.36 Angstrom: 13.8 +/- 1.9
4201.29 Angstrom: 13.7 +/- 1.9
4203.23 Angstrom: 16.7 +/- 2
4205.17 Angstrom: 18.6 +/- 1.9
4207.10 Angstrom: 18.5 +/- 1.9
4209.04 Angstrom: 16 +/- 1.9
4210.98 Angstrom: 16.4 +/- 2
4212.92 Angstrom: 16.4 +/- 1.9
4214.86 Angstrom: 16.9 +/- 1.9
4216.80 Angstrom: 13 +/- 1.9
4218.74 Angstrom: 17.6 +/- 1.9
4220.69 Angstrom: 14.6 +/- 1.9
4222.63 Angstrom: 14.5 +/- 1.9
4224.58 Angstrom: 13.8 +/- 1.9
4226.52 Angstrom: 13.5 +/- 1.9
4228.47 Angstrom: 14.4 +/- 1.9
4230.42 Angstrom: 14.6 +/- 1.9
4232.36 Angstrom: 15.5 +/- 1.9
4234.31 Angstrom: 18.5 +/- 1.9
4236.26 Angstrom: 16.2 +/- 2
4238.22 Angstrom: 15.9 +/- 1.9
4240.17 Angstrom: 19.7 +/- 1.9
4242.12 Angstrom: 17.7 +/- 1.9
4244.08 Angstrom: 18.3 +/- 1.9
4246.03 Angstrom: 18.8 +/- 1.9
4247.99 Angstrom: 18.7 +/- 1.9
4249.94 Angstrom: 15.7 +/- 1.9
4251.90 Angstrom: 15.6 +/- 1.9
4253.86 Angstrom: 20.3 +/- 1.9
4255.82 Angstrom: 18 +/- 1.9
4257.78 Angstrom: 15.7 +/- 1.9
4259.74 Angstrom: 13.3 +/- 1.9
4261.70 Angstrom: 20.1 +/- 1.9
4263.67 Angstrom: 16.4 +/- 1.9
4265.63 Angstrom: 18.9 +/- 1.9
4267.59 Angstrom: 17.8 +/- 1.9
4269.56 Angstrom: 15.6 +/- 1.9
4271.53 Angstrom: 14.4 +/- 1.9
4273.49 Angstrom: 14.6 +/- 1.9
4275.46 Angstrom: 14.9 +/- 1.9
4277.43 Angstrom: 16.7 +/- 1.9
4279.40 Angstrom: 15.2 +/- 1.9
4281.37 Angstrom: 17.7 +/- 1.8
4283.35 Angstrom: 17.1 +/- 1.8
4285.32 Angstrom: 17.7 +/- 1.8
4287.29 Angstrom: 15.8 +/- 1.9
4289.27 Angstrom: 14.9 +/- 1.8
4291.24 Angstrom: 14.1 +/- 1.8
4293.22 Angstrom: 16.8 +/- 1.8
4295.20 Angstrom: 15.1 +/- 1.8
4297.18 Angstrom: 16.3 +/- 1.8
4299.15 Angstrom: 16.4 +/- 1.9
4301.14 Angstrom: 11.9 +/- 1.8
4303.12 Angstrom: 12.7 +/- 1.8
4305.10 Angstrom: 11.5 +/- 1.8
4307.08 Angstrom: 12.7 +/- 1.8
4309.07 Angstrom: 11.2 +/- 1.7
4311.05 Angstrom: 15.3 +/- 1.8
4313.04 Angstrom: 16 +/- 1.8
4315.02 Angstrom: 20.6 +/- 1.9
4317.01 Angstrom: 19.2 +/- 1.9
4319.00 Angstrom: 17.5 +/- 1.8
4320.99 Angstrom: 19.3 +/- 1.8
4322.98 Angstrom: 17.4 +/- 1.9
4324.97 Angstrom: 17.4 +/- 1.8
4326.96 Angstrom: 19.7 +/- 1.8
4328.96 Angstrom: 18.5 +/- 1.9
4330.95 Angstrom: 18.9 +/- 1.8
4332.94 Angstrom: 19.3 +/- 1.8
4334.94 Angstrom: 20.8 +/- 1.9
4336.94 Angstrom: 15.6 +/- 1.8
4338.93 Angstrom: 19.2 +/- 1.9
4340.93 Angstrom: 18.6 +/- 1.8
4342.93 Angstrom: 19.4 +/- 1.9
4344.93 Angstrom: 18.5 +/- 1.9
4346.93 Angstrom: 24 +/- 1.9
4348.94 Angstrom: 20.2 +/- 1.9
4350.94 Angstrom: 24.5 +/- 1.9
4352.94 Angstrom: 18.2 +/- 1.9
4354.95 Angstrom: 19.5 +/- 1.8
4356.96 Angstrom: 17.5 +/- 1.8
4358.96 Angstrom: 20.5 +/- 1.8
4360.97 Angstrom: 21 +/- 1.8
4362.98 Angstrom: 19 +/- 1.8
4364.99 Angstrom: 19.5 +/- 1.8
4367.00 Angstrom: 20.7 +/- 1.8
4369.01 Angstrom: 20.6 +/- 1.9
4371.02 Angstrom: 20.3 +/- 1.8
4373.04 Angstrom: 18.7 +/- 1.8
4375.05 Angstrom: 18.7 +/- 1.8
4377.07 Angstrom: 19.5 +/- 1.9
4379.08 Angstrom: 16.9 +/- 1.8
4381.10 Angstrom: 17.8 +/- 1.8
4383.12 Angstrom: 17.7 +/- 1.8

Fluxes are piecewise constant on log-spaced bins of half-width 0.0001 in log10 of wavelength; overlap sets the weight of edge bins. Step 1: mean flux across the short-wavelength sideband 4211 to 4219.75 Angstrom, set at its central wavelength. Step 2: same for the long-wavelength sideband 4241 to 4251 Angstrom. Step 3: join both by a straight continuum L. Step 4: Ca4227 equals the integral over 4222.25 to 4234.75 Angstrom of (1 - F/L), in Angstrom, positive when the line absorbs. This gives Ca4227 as 1.5 Angstrom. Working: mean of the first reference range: 16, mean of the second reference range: 17.9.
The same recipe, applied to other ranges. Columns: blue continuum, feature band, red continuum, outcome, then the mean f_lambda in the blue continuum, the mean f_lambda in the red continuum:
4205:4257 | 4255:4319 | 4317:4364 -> 7.69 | 16.6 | 19.3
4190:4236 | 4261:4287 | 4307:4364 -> 0.81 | 15.7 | 18.7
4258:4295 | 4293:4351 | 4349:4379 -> 2.36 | 16.2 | 19.8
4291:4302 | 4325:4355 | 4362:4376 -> -2.89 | 15.2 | 19.7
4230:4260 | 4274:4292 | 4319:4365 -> 2.03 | 17.2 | 19.4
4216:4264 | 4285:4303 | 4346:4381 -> 2.72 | 16.4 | 19.9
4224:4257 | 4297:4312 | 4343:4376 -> 4.21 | 16.8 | 20.1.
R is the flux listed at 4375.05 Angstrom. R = 18.7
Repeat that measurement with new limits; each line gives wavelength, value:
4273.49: 14.6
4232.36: 15.5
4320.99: 19.3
